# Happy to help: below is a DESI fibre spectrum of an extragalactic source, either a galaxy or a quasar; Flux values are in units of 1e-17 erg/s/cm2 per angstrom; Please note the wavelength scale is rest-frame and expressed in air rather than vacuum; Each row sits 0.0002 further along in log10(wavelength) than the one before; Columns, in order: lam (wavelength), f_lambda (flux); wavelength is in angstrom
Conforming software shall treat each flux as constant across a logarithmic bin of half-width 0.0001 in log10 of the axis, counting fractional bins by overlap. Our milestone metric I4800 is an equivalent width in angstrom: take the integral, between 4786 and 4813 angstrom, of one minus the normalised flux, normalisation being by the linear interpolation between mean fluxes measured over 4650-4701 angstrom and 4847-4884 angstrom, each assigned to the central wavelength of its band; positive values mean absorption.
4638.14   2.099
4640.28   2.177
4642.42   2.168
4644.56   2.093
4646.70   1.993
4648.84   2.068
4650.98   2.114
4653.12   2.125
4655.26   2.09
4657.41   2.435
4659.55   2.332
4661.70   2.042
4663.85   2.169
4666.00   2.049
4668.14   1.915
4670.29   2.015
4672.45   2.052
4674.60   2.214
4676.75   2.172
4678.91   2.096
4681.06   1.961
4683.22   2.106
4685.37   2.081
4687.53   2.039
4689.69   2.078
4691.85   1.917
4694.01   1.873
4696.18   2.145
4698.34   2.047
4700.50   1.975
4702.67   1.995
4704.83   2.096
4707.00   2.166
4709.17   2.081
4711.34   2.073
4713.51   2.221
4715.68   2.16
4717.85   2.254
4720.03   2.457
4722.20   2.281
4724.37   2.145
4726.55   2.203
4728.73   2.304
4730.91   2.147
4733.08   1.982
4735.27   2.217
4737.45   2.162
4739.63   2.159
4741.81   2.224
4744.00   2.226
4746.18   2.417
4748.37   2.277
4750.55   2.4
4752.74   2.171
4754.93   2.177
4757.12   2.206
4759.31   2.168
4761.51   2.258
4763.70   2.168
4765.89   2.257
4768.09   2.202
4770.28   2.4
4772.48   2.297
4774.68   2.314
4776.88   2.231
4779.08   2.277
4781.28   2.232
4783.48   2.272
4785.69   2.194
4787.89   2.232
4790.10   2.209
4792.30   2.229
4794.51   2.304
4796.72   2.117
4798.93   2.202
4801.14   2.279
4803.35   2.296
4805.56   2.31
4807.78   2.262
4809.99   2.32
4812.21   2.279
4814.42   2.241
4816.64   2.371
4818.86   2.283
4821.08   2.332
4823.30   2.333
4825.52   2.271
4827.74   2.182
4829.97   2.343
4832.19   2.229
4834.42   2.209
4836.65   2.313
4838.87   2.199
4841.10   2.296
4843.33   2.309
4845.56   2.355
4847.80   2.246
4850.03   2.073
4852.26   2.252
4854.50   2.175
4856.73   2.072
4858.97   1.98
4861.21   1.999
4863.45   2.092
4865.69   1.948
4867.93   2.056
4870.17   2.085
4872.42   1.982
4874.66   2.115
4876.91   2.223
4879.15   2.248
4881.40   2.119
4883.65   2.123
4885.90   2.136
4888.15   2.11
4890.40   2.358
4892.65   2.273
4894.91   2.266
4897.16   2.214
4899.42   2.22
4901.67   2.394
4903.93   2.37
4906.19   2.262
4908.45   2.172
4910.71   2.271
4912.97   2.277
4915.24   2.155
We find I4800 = -1.98 angstrom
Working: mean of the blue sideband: 2.09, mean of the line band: 2.25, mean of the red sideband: 2.1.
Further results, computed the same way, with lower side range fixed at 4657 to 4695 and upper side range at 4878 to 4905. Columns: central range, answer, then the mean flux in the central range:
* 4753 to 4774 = -0.9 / 2.24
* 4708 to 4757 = -2.2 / 2.22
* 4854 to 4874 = 1.6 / 2.04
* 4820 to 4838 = -0.7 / 2.28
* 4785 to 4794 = -0.3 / 2.22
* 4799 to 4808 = -0.4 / 2.28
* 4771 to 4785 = -0.8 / 2.27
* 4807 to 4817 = -0.5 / 2.29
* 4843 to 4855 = -0.2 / 2.23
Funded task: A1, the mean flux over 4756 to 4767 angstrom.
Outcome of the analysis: 2.21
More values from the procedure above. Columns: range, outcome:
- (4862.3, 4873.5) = 2.03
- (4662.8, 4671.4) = 2.04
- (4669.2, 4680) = 2.11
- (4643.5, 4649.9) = 2.05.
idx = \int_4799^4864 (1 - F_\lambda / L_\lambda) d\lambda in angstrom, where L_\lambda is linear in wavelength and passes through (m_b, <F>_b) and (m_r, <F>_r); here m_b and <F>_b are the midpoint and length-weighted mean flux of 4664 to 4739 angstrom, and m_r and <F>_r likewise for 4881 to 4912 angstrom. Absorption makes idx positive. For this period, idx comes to -1.3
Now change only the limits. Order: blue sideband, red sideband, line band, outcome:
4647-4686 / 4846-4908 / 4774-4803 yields -1.3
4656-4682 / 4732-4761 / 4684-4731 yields 1.0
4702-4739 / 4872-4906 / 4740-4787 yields -1.5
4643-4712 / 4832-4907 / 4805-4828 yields -1.5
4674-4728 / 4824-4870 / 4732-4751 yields -0.8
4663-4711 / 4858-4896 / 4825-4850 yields -1.8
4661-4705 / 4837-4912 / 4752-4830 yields -4.8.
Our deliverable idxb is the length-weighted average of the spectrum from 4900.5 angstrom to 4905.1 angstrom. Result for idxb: 2.38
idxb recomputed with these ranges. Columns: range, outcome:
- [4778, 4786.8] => 2.24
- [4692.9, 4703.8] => 2.01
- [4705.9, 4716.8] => 2.14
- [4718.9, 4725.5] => 2.29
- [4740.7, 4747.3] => 2.29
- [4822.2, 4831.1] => 2.28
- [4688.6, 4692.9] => 2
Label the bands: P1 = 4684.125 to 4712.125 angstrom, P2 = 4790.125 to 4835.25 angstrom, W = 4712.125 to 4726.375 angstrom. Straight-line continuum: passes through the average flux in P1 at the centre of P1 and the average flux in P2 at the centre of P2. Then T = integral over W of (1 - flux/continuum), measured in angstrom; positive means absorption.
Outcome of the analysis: -1.10 angstrom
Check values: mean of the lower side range 2.04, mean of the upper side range 2.27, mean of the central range 2.25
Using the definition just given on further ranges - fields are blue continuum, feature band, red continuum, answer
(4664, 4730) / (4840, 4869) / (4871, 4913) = 0.7 angstrom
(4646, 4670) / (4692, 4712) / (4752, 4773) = 1.1 angstrom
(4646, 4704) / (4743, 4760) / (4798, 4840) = -0.6 angstrom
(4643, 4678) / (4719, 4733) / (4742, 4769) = -0.2 angstrom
